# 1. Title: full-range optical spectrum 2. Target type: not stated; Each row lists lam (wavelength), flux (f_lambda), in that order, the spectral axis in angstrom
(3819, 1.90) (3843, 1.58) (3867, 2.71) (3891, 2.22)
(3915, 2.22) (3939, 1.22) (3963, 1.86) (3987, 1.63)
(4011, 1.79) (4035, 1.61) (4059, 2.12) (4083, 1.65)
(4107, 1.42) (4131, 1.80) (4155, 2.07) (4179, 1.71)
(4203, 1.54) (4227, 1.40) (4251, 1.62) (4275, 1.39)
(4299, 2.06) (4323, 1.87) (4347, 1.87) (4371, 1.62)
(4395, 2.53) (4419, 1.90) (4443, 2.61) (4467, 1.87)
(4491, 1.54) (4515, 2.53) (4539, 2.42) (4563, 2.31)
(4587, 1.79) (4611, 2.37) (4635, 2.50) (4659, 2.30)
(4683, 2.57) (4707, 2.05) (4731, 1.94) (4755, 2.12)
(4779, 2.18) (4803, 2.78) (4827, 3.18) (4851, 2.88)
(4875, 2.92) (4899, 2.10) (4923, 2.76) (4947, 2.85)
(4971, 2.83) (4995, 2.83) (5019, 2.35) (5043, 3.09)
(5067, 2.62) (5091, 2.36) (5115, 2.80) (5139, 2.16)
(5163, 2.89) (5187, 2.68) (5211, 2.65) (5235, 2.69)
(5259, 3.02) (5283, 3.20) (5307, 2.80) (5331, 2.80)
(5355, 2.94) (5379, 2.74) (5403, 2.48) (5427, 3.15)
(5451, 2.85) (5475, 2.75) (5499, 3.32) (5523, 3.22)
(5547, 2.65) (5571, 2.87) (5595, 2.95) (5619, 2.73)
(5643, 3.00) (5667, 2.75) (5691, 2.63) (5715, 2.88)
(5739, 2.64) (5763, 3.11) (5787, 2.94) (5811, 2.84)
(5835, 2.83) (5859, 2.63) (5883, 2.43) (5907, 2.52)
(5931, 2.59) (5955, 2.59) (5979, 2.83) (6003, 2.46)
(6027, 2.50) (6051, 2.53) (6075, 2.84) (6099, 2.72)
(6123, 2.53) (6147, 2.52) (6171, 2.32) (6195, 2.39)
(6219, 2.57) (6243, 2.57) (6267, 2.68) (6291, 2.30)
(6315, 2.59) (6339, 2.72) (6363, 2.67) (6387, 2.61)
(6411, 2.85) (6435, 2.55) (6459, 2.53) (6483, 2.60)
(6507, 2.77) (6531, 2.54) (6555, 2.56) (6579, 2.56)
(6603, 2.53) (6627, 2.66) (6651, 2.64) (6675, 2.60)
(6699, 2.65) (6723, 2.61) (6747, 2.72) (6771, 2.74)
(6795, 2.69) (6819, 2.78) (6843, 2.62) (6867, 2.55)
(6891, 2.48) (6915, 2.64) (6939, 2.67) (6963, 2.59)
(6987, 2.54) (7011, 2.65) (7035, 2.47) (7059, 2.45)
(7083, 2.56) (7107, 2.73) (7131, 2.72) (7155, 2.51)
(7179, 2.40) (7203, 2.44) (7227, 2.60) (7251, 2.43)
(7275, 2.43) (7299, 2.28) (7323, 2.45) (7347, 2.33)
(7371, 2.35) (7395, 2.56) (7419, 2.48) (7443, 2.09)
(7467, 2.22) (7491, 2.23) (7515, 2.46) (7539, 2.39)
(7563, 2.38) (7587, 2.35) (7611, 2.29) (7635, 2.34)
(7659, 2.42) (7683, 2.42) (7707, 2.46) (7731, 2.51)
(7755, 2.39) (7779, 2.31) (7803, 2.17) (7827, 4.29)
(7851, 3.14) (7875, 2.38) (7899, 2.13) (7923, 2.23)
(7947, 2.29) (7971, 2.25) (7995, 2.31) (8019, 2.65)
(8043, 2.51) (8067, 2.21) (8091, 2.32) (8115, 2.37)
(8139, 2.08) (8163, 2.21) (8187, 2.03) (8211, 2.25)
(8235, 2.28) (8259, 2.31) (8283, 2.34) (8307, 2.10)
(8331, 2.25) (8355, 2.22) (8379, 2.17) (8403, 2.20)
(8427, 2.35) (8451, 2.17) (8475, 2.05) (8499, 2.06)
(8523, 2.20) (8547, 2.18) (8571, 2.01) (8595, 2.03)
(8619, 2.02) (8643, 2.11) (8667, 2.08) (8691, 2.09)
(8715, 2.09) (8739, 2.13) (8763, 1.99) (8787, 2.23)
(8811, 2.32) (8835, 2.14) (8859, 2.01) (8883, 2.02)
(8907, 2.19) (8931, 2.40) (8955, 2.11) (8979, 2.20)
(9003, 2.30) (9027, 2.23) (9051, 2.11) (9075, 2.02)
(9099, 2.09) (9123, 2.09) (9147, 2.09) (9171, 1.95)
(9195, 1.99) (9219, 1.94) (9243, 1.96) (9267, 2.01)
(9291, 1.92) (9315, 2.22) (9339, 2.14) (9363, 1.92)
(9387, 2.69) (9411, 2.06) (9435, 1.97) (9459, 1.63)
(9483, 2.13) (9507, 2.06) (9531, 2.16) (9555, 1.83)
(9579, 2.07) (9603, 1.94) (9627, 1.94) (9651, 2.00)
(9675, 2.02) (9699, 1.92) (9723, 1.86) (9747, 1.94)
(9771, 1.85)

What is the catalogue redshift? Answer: 0.19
